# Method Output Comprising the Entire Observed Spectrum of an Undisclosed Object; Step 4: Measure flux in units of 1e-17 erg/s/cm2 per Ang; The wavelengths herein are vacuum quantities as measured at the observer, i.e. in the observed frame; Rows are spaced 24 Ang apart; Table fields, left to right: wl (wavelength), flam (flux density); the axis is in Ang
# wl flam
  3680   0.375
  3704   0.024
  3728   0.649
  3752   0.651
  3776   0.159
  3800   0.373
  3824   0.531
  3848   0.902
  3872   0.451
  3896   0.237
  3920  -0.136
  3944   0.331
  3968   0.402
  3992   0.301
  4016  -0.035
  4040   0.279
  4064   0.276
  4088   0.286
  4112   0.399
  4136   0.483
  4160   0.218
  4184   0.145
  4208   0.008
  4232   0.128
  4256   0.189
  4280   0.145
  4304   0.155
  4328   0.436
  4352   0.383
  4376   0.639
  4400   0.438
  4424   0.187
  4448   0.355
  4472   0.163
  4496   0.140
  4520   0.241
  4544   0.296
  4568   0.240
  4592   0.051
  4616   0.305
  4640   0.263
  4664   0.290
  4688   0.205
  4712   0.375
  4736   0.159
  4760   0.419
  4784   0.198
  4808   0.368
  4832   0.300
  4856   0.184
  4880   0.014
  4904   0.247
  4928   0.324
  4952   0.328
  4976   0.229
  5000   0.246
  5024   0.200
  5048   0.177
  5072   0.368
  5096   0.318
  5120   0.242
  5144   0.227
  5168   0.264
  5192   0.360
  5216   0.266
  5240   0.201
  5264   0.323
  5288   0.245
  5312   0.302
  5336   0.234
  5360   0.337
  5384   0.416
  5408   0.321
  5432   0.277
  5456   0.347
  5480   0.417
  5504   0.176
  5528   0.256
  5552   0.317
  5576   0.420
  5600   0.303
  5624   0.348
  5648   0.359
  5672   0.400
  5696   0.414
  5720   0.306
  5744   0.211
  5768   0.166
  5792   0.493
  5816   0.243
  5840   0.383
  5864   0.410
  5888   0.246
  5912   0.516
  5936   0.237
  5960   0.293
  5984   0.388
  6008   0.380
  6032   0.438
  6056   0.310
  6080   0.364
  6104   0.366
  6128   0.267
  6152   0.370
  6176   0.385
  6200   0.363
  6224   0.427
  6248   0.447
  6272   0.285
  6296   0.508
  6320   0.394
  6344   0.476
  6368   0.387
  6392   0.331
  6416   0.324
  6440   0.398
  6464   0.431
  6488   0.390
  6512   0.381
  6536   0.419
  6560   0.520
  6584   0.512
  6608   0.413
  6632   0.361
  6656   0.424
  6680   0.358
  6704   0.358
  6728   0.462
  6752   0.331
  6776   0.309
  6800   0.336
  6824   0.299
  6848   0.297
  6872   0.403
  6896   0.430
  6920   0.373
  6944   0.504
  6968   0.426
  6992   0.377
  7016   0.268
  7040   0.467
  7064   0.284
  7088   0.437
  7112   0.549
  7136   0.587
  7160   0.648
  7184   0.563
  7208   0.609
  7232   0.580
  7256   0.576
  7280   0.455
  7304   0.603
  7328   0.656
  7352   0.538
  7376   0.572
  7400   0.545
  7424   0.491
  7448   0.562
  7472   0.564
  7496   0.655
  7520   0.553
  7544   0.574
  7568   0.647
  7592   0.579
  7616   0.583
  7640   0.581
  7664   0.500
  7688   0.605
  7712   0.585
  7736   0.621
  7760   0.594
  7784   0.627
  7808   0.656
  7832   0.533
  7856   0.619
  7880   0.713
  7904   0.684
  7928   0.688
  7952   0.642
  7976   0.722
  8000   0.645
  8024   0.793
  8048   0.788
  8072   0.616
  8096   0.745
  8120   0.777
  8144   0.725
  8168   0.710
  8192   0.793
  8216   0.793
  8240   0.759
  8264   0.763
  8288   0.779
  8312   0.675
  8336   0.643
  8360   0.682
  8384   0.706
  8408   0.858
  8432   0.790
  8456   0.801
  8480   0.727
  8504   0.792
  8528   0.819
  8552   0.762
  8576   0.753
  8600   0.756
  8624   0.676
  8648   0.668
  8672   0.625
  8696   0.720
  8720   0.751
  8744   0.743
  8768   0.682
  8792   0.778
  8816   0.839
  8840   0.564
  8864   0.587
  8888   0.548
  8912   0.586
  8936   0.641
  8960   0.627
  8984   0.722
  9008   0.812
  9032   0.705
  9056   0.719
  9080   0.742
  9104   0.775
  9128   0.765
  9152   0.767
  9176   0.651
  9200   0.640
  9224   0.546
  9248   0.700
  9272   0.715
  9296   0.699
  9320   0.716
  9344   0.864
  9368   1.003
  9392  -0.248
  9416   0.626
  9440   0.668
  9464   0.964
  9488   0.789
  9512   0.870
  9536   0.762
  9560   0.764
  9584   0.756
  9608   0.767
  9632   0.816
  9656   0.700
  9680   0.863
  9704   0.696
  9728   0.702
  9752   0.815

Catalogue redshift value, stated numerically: 0.78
